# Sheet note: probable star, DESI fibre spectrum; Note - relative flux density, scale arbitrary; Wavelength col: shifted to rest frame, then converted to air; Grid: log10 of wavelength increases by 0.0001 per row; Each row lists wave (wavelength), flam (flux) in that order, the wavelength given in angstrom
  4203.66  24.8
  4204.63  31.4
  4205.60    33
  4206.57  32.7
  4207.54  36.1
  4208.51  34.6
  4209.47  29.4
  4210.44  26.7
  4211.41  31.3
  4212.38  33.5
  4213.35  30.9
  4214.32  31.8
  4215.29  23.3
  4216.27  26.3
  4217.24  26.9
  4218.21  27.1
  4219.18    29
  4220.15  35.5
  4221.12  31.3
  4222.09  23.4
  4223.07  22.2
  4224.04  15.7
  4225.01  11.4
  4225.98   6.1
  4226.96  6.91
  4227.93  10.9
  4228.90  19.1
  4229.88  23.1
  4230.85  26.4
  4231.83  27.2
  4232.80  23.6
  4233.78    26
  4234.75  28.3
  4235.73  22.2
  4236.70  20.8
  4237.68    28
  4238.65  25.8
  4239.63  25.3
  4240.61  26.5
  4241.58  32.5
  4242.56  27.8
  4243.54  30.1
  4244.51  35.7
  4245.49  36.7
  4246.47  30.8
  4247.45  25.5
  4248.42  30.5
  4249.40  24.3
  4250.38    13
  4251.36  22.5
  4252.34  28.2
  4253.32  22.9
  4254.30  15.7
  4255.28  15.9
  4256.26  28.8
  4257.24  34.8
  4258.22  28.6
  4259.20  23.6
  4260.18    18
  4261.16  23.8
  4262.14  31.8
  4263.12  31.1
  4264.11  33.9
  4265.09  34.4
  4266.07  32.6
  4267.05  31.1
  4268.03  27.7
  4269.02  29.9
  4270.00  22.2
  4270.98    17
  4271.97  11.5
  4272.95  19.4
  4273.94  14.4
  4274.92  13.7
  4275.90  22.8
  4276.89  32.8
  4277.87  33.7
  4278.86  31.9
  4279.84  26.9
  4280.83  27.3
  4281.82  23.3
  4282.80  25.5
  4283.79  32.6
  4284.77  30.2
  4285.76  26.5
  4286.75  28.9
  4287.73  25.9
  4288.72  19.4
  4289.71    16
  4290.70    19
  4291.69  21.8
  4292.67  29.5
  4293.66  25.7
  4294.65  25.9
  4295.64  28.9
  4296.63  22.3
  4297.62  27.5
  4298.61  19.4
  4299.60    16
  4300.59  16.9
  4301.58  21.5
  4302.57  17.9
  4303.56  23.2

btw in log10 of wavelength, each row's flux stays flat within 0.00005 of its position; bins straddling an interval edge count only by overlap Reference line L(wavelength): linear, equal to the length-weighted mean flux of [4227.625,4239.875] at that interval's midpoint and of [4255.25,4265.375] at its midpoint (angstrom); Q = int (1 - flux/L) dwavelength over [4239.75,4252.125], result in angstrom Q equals -1.1 angstrom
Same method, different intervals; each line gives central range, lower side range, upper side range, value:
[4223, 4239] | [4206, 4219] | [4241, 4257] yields 4.5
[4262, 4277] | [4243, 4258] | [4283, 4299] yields 0.4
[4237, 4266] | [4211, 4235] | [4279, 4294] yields -3.1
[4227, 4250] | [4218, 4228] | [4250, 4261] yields -4.7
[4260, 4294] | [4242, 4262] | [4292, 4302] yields -1.4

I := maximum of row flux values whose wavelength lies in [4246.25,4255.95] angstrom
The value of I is 30.8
